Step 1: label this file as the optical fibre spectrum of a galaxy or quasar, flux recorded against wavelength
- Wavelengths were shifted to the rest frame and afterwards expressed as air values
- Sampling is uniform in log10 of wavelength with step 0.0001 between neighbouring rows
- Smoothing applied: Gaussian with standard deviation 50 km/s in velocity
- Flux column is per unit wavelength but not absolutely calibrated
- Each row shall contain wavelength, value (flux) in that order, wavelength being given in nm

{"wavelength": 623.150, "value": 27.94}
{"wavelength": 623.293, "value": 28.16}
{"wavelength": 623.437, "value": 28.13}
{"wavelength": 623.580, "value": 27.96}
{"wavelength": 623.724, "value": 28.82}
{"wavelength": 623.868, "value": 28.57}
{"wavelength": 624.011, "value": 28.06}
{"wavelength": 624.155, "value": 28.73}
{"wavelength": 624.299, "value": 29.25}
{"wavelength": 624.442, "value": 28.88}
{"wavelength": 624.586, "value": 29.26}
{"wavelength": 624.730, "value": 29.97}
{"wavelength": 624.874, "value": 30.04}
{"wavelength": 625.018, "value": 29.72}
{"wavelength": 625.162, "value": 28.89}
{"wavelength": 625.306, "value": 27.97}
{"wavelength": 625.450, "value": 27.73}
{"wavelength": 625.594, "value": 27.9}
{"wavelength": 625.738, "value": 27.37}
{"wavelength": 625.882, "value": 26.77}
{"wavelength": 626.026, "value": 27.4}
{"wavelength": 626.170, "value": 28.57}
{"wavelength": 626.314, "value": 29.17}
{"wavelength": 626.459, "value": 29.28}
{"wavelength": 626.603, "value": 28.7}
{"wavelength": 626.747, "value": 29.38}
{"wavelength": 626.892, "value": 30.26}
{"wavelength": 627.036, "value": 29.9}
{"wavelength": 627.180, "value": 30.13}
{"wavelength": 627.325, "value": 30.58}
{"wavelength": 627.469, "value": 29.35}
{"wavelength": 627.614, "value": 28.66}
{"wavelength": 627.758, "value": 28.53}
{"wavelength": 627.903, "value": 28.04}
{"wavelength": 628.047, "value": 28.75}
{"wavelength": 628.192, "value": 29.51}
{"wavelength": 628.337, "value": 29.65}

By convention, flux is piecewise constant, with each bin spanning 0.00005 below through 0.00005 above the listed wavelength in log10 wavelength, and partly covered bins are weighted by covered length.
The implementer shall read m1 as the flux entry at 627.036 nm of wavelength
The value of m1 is 29.9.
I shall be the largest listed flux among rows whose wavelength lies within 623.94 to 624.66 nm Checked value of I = 29.26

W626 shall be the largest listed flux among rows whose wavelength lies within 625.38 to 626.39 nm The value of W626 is 29.17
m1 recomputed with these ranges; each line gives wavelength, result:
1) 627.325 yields 30.58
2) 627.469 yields 29.35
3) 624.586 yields 29.26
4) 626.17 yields 28.57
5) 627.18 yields 30.13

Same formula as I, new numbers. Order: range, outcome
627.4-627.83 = 29.35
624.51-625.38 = 30.04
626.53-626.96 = 30.26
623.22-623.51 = 28.16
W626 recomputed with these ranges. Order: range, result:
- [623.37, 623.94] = 28.82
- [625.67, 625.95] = 27.37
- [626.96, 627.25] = 30.13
